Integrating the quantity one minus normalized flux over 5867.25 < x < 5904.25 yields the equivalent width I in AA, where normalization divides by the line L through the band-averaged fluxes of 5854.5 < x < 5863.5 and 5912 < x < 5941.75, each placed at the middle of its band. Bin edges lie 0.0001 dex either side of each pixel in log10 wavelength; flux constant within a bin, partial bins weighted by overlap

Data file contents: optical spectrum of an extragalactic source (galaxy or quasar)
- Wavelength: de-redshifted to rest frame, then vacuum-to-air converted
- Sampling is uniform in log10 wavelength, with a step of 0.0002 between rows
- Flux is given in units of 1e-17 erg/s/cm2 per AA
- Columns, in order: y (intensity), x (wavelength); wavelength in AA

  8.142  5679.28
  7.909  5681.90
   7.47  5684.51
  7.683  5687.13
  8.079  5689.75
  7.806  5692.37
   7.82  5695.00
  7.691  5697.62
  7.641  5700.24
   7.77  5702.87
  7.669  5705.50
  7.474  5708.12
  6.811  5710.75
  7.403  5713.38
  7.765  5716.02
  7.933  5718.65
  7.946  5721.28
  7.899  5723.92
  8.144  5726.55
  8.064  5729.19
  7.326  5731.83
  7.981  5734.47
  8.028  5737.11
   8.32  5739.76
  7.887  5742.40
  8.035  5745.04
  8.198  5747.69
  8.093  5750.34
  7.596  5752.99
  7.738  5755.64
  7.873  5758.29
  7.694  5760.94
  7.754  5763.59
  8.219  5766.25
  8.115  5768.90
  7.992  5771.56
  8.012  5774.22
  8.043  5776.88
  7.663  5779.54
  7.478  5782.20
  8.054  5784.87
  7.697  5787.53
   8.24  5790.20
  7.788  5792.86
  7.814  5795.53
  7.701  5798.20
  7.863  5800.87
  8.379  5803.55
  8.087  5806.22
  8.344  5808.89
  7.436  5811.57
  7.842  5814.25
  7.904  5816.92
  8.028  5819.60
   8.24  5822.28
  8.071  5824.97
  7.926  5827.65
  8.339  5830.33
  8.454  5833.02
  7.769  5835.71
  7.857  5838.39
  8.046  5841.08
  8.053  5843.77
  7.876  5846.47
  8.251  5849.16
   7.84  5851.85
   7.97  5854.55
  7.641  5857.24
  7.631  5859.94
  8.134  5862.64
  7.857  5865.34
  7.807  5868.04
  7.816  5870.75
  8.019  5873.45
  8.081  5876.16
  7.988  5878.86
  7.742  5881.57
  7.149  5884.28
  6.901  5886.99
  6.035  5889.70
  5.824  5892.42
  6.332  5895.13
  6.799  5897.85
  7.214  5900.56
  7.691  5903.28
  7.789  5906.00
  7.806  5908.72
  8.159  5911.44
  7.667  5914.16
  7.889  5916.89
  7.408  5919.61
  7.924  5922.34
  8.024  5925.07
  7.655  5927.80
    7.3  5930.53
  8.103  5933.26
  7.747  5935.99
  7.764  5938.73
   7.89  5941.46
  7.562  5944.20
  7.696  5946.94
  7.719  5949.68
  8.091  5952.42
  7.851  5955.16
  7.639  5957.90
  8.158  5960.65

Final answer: 2.7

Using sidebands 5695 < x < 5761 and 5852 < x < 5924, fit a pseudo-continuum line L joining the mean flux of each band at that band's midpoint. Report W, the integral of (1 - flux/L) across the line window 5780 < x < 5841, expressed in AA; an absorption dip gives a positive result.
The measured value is -2.5 AA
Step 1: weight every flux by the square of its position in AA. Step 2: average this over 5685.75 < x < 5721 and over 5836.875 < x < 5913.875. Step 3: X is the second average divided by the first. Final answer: 1.0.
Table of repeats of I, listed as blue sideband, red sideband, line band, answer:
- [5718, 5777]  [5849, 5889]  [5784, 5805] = -0.2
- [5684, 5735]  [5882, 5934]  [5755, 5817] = -2.7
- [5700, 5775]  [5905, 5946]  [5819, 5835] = -0.7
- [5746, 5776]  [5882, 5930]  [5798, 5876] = -3.7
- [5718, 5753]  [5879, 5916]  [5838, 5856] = -1.3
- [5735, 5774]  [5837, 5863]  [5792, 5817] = 0.1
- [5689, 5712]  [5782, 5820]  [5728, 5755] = -0.7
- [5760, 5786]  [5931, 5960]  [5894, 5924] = 1.1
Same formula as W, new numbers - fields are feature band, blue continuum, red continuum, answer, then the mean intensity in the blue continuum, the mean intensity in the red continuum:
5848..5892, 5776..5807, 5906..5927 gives 1.2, 7.89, 7.83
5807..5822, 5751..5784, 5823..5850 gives 0.1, 7.86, 8.06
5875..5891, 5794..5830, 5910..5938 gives 1.1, 7.98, 7.79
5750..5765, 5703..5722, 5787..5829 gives 0.0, 7.57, 7.97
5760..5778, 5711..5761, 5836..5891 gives -0.3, 7.87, 7.74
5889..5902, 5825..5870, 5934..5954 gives 2.3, 7.97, 7.79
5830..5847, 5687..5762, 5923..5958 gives -0.6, 7.81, 7.78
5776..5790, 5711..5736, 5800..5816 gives 0.2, 7.79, 7.99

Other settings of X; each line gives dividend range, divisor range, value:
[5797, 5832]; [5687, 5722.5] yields 1.08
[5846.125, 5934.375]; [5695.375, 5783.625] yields 1.02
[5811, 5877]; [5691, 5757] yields 1.06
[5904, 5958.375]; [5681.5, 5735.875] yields 1.09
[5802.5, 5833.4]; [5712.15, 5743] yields 1.06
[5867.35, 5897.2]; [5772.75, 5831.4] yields 0.93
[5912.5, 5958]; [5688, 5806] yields 1.05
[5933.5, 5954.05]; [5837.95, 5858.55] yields 1.01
